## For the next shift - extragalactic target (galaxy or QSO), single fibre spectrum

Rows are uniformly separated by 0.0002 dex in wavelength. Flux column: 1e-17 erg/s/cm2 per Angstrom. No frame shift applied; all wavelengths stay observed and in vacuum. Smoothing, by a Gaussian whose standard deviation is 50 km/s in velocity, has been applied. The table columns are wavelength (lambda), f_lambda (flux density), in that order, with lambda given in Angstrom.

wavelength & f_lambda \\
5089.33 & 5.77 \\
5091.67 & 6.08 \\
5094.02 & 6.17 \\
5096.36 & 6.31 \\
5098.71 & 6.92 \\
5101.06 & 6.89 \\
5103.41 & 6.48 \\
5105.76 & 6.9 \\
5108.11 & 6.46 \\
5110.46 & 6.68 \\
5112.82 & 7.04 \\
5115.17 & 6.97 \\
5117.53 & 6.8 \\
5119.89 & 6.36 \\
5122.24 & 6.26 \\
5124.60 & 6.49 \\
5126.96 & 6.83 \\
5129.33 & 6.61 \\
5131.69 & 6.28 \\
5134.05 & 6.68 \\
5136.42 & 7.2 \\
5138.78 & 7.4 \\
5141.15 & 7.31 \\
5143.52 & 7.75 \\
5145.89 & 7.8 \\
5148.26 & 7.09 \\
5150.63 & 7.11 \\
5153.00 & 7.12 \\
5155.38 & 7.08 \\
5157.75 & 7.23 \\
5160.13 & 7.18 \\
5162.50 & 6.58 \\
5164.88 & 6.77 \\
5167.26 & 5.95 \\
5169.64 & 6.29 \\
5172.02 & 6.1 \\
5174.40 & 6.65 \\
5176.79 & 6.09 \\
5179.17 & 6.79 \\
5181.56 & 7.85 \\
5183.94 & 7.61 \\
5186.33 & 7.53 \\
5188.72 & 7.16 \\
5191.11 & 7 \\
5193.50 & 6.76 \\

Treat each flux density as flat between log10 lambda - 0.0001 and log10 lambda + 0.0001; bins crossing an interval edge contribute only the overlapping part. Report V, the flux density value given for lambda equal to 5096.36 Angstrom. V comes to 6.31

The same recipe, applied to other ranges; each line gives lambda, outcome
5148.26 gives 7.09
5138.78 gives 7.4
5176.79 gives 6.09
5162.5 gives 6.58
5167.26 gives 5.95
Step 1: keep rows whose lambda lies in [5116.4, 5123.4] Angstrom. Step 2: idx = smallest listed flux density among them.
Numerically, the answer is 6.26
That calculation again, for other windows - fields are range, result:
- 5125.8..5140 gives 6.28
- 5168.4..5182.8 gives 6.09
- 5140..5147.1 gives 7.31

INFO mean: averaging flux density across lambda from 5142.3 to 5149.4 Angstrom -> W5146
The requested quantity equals 7.55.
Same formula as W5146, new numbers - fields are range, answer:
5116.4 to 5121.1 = 6.58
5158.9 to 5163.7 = 6.88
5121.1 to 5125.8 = 6.38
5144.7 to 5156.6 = 7.24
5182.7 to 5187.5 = 7.58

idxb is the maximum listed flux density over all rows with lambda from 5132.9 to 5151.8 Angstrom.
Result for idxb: 7.8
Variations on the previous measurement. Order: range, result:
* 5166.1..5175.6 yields 6.65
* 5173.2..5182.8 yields 7.85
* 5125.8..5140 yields 7.4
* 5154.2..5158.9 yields 7.23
